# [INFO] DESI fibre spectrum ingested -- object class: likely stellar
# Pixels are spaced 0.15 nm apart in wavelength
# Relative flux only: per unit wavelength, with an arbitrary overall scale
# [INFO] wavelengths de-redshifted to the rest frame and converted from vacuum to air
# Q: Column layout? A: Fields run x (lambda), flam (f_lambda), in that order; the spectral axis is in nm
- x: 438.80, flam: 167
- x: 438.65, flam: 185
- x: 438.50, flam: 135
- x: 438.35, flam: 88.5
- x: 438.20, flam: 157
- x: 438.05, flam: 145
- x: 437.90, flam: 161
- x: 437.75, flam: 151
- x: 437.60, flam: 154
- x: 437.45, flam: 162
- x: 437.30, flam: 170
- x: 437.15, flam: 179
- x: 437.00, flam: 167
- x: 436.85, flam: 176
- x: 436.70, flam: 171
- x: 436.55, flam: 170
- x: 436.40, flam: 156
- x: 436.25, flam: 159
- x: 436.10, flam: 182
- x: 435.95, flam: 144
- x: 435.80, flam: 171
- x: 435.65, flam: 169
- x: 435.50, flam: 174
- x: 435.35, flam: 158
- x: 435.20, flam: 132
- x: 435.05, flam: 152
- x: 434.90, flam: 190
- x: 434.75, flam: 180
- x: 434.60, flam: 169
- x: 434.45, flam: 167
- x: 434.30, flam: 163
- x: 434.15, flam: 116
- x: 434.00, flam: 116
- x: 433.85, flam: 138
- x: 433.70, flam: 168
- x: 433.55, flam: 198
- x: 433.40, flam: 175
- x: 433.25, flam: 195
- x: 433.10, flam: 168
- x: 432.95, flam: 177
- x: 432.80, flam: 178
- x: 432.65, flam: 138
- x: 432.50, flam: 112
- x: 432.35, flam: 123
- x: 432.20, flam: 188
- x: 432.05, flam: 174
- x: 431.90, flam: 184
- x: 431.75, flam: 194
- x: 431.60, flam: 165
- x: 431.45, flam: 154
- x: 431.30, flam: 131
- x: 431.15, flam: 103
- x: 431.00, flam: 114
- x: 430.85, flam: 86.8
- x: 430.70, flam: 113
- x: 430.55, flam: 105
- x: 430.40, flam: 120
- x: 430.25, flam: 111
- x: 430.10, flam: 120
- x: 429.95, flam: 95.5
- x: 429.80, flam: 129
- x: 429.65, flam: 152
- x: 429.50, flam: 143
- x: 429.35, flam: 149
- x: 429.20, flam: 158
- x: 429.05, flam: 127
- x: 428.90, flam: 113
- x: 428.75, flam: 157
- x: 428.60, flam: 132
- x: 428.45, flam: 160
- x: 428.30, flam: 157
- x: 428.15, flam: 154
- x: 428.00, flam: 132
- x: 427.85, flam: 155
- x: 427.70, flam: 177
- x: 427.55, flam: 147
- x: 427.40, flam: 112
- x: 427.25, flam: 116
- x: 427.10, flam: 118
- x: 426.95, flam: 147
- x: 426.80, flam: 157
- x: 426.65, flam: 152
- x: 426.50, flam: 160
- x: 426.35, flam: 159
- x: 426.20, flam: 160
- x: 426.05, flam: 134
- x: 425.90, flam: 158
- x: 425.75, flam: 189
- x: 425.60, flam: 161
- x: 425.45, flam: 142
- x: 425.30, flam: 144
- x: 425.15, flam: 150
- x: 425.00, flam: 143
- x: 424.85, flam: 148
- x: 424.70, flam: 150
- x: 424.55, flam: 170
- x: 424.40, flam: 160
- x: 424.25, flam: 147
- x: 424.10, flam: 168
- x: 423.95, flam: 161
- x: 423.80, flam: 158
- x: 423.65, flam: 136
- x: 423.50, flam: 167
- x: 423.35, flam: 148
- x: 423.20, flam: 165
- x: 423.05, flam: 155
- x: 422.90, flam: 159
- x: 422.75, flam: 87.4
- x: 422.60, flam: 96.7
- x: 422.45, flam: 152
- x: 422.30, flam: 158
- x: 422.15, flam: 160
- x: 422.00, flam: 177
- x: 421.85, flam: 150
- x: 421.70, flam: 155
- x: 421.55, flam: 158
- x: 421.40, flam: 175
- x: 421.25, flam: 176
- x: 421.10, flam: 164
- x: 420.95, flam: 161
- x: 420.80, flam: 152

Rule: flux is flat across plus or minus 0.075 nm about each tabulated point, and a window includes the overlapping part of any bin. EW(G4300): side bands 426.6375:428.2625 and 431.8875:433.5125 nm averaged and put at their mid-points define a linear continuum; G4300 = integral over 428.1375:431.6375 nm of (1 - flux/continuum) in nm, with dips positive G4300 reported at 0.50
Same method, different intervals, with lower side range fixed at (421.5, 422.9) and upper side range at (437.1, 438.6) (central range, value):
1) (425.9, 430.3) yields 0.16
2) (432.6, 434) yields -0.18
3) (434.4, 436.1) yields -0.18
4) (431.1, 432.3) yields -0.11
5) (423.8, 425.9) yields -0.16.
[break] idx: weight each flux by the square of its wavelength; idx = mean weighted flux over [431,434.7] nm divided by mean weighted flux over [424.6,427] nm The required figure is 1.06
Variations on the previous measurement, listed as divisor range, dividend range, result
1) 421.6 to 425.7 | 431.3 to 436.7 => 1.13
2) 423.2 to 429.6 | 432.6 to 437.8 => 1.14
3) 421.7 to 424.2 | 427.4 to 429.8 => 1.00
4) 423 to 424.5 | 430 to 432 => 0.86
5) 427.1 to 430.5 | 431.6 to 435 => 1.23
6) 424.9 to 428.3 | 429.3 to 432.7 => 0.93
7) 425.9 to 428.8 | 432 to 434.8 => 1.12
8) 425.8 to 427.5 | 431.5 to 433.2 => 1.17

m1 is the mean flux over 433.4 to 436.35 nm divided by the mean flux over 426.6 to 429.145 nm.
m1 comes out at 1.13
